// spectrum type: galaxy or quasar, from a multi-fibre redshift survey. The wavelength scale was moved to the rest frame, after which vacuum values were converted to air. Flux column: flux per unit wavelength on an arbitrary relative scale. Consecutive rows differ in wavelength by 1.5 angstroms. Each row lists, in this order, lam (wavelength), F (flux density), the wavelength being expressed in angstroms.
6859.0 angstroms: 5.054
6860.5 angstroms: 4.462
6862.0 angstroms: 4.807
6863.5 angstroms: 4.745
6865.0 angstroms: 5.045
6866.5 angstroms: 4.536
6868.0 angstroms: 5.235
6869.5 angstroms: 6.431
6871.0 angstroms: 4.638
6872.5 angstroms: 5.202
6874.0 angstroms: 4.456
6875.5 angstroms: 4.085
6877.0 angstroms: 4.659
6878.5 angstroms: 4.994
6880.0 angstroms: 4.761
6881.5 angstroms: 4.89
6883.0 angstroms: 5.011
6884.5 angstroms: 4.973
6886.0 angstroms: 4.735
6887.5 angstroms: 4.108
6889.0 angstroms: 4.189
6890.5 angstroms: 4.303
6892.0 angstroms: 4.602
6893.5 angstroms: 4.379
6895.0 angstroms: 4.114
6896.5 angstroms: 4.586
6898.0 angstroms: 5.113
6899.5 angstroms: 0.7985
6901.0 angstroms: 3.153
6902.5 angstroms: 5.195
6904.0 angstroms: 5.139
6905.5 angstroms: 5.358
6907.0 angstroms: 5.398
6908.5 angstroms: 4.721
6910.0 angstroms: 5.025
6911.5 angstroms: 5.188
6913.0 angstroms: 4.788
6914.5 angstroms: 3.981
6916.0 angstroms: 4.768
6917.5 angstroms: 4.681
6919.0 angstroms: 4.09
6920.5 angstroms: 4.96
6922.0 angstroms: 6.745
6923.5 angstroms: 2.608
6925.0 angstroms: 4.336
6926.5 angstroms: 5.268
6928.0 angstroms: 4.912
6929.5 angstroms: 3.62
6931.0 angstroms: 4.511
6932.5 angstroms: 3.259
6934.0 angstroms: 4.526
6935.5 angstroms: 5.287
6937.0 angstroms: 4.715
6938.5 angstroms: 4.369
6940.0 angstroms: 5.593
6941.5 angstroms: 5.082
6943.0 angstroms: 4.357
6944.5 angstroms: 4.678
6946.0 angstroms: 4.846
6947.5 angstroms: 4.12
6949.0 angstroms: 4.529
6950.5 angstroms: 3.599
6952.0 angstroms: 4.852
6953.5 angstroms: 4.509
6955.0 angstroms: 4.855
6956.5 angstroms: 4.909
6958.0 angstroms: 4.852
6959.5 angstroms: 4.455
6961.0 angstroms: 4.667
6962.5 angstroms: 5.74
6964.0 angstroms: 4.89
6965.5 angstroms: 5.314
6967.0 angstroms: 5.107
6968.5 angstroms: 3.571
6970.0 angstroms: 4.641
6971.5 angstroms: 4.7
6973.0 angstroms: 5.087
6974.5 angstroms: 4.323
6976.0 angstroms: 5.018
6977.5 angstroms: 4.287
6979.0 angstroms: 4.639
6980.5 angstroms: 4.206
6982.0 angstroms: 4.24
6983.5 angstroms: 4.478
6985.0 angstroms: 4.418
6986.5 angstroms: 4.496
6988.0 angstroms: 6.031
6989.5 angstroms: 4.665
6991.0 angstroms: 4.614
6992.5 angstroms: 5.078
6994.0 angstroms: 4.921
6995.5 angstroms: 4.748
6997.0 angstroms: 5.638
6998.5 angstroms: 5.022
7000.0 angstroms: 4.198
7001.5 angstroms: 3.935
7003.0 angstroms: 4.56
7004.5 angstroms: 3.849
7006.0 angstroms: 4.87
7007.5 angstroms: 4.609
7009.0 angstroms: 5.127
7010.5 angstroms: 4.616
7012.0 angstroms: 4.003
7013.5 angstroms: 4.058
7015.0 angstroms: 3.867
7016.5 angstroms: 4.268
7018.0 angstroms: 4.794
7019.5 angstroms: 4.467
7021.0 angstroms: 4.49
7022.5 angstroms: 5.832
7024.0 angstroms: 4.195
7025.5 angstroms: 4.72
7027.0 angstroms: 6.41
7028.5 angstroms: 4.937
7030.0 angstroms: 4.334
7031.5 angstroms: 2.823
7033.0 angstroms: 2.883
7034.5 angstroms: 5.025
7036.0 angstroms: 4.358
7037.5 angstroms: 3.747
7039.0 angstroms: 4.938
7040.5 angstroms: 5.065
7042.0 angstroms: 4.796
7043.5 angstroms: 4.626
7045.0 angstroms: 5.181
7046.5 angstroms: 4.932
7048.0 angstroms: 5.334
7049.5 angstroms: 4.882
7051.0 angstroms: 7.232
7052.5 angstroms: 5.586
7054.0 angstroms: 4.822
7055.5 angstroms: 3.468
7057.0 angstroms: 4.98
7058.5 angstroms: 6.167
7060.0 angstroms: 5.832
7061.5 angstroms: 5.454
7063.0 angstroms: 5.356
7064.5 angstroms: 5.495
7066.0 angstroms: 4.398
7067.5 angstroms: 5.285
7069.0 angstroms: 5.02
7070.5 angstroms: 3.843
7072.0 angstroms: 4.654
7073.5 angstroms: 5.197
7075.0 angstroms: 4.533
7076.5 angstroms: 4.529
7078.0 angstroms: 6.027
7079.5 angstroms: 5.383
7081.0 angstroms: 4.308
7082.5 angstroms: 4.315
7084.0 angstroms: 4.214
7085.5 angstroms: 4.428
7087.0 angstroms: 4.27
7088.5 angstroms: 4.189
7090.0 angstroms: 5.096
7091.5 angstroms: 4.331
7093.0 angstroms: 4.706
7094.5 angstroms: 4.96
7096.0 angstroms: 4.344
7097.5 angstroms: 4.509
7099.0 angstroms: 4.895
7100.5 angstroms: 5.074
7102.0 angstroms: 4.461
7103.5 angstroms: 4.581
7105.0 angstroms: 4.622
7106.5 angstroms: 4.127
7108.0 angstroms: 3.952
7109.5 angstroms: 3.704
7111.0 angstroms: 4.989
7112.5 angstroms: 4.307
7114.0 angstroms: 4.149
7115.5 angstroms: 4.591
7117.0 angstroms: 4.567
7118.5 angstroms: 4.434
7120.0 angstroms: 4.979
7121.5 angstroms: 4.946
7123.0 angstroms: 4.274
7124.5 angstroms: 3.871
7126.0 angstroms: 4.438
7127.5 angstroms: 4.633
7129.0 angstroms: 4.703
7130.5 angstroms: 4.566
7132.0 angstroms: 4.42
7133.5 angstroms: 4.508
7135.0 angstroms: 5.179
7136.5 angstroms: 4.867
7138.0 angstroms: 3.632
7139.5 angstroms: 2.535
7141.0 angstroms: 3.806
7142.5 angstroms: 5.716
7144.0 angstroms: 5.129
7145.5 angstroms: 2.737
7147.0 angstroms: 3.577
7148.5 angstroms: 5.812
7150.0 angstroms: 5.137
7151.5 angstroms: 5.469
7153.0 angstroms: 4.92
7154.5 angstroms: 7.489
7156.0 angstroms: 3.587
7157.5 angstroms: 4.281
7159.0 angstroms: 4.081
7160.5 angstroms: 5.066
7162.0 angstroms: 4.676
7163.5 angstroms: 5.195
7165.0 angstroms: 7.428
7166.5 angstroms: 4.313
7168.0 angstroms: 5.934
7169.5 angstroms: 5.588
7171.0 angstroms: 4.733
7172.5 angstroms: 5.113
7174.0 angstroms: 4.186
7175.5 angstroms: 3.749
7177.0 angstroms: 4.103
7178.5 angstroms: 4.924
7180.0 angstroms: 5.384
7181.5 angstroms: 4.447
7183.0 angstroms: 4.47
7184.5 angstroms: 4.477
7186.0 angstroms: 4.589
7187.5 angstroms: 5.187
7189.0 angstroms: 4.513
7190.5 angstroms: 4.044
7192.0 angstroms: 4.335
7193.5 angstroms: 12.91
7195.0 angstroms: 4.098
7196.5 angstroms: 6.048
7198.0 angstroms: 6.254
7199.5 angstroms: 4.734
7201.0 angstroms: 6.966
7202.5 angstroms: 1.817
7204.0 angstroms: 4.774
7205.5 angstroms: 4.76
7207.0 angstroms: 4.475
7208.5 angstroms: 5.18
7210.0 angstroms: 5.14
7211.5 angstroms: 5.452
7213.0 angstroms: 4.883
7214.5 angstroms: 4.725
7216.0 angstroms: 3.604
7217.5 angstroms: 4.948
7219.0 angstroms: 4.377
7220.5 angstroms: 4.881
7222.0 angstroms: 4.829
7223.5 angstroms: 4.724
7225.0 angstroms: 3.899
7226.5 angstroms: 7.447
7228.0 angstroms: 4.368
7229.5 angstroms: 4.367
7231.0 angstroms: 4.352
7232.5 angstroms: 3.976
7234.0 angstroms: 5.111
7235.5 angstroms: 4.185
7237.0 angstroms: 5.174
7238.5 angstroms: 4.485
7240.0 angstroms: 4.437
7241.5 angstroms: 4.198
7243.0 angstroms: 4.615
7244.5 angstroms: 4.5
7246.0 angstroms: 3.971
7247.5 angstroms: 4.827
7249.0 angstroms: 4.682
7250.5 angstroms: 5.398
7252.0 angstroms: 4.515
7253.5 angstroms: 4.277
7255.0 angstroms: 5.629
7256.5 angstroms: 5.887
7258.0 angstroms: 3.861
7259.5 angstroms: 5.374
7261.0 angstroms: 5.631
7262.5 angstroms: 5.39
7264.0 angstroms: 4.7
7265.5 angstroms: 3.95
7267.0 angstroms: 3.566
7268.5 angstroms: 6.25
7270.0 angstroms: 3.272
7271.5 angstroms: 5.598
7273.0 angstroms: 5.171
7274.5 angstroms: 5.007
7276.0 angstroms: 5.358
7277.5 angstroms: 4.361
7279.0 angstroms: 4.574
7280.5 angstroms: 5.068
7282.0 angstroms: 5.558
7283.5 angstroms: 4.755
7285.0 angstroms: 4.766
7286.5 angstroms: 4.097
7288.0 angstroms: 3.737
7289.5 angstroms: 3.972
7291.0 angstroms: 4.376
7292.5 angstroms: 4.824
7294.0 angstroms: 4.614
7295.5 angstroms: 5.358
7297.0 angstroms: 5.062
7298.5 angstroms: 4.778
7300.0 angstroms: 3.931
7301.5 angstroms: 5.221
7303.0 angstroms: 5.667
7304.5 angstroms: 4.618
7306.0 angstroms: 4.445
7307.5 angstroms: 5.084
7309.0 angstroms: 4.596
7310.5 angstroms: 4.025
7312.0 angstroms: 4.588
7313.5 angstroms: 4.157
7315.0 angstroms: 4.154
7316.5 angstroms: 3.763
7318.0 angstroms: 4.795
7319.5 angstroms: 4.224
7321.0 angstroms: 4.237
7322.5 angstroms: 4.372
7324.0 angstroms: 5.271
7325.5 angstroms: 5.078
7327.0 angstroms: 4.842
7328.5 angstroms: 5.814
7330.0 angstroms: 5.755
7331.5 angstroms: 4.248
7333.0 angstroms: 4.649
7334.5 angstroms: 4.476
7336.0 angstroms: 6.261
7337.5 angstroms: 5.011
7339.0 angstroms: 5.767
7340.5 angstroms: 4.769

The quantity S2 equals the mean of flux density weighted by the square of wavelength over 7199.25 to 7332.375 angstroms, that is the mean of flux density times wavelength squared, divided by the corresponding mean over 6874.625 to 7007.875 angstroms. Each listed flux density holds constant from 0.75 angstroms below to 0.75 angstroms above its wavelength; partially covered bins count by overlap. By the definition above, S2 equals 1.12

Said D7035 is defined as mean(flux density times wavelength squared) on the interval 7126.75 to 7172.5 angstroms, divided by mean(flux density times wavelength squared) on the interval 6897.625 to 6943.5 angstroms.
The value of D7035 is 1.1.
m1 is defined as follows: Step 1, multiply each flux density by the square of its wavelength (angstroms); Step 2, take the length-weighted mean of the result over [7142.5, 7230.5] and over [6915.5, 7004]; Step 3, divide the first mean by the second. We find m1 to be 1.1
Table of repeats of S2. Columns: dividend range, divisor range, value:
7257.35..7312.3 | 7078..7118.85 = 1.10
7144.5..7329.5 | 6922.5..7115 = 1.10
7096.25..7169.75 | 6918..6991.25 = 1.05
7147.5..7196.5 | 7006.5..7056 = 1.14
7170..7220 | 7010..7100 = 1.08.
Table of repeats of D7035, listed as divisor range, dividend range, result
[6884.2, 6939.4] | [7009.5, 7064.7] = 1.11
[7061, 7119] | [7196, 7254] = 1.06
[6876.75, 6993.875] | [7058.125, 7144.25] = 1.05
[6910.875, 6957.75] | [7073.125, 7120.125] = 1.04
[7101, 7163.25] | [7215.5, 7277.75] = 1.08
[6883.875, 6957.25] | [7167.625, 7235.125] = 1.18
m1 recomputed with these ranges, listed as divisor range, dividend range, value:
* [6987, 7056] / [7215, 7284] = 1.08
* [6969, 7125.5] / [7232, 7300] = 1.07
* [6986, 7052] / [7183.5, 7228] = 1.14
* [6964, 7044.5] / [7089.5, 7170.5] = 1.05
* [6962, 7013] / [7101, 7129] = 0.98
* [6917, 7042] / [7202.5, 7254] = 1.08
